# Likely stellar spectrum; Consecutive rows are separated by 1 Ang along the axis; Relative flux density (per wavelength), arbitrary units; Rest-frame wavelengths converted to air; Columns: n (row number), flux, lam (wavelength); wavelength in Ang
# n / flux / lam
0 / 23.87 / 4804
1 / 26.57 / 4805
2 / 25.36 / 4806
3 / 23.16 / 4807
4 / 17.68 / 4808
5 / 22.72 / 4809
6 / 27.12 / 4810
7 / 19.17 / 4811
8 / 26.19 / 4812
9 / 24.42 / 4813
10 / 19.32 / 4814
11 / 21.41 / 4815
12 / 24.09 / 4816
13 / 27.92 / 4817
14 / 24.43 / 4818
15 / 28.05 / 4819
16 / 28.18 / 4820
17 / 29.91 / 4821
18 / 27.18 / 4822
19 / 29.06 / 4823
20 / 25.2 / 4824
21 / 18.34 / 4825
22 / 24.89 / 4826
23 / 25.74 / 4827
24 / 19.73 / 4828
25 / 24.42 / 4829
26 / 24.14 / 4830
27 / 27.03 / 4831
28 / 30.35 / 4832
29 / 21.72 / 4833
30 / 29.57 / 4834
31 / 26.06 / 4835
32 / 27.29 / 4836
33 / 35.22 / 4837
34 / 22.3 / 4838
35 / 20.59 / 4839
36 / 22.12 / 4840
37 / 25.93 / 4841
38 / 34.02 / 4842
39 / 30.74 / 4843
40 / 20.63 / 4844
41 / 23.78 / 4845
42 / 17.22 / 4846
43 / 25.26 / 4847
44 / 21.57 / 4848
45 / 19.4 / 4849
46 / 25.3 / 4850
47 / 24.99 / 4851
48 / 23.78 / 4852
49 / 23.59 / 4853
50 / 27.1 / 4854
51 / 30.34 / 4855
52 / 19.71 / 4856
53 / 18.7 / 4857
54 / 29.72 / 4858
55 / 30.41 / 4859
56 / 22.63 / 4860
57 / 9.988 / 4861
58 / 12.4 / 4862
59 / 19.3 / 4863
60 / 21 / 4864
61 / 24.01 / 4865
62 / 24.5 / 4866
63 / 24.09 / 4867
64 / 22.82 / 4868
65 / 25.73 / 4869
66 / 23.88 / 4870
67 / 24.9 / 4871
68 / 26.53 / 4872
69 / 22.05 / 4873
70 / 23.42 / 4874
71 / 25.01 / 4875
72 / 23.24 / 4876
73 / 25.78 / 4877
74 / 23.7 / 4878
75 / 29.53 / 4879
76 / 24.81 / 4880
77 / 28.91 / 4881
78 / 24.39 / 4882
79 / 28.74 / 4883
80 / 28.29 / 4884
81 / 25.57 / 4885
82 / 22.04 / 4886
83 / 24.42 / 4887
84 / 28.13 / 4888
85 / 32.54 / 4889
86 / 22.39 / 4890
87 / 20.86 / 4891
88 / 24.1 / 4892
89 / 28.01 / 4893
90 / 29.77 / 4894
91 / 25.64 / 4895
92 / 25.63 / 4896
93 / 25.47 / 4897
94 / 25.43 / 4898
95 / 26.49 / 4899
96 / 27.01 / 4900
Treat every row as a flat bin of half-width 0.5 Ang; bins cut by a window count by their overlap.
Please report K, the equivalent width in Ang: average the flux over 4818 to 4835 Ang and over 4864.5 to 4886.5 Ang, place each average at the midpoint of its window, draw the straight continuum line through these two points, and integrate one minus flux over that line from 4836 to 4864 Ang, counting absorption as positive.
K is 2.1 Ang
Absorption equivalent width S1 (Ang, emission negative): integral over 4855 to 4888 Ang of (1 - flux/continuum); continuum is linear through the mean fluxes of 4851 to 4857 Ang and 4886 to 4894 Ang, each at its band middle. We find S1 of 1.5 Ang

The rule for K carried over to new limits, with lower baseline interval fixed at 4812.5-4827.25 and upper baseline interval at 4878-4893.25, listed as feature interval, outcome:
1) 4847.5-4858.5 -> 0.7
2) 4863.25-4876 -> 1.0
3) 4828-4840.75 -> -0.1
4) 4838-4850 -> 0.8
